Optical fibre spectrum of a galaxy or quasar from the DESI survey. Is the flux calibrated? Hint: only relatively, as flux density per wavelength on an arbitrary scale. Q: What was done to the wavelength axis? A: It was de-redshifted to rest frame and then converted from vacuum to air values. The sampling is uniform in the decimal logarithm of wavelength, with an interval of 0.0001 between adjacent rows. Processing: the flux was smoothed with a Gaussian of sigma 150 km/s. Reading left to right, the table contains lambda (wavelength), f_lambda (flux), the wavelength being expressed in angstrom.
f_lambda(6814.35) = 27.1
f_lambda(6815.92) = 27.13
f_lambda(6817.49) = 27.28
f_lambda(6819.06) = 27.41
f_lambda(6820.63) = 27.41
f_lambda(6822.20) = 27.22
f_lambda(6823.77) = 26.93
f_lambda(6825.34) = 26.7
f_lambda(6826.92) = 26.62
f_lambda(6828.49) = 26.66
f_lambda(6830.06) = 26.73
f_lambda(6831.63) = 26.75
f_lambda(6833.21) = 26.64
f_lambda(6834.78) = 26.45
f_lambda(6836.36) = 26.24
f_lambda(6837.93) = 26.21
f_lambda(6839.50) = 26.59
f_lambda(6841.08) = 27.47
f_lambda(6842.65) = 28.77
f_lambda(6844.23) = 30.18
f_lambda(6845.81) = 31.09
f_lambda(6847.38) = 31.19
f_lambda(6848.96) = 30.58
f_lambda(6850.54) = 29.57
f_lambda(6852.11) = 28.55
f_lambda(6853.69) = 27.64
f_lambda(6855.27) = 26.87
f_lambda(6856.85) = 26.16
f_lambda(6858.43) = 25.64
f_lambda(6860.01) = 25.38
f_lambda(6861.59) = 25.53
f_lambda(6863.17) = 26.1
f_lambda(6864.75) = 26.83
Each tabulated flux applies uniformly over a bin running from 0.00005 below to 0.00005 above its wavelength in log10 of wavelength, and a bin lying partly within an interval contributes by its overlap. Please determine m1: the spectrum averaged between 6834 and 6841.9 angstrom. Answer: 26.6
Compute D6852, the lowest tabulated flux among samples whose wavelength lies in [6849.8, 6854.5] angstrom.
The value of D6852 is 27.64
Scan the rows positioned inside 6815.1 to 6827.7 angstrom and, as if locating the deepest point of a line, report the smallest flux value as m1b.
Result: 26.62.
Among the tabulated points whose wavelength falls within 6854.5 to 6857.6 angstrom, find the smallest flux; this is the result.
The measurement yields 26.16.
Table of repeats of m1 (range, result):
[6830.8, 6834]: 26.7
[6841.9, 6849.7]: 30.3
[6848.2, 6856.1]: 28.6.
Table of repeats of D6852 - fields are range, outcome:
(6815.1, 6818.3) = 27.13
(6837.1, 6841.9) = 26.21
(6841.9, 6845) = 28.77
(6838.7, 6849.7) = 26.59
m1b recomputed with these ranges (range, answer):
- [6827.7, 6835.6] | 26.45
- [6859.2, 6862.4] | 25.38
